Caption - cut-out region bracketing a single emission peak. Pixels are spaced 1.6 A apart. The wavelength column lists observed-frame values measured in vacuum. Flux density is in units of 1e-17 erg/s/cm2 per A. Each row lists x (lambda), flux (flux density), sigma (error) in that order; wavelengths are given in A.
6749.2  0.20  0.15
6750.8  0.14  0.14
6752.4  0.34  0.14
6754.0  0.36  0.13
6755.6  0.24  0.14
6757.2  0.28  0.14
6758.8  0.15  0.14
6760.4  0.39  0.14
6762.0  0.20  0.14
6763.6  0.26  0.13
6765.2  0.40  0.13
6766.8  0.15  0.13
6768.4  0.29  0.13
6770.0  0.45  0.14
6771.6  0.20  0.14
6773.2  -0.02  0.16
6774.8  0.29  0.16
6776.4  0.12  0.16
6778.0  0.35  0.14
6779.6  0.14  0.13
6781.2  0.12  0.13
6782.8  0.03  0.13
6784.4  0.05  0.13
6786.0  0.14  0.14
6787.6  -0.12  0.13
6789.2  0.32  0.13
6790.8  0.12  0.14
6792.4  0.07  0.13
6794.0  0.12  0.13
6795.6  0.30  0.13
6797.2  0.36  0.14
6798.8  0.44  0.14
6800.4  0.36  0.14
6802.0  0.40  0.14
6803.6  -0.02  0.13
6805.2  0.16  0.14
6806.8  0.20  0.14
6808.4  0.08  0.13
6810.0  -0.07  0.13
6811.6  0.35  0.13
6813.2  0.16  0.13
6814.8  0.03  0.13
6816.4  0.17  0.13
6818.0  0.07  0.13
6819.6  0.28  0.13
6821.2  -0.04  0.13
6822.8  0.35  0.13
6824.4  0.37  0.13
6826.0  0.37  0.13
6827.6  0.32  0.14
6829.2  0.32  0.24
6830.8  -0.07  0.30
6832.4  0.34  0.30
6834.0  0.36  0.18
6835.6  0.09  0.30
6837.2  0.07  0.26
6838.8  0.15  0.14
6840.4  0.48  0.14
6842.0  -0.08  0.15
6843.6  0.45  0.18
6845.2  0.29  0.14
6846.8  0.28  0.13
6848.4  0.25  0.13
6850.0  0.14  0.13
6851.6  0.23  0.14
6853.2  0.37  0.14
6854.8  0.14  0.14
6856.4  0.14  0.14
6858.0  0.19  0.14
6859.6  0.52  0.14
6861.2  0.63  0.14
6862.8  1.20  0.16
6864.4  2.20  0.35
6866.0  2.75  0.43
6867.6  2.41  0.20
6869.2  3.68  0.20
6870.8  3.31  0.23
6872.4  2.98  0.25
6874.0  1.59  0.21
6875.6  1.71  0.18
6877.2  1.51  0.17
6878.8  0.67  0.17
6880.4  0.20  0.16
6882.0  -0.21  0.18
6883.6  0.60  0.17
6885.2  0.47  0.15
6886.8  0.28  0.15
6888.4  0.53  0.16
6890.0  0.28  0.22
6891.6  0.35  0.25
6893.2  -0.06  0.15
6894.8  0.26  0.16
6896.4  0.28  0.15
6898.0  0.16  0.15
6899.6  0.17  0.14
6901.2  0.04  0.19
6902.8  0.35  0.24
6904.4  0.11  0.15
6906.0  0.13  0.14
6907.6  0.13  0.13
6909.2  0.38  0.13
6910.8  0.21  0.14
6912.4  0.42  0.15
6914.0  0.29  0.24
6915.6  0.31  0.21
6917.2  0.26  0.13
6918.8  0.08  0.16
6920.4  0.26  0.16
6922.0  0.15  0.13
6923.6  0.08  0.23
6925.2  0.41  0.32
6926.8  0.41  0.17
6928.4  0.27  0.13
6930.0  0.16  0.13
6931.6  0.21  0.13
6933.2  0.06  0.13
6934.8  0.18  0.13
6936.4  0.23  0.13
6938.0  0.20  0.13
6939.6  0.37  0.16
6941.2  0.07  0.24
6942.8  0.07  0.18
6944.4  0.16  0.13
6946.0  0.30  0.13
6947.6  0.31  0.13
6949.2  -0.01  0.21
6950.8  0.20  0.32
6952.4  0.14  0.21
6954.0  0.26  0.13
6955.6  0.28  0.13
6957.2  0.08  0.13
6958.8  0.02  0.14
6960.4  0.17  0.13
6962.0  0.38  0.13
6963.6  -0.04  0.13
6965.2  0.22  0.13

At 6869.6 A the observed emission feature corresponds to [O II]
